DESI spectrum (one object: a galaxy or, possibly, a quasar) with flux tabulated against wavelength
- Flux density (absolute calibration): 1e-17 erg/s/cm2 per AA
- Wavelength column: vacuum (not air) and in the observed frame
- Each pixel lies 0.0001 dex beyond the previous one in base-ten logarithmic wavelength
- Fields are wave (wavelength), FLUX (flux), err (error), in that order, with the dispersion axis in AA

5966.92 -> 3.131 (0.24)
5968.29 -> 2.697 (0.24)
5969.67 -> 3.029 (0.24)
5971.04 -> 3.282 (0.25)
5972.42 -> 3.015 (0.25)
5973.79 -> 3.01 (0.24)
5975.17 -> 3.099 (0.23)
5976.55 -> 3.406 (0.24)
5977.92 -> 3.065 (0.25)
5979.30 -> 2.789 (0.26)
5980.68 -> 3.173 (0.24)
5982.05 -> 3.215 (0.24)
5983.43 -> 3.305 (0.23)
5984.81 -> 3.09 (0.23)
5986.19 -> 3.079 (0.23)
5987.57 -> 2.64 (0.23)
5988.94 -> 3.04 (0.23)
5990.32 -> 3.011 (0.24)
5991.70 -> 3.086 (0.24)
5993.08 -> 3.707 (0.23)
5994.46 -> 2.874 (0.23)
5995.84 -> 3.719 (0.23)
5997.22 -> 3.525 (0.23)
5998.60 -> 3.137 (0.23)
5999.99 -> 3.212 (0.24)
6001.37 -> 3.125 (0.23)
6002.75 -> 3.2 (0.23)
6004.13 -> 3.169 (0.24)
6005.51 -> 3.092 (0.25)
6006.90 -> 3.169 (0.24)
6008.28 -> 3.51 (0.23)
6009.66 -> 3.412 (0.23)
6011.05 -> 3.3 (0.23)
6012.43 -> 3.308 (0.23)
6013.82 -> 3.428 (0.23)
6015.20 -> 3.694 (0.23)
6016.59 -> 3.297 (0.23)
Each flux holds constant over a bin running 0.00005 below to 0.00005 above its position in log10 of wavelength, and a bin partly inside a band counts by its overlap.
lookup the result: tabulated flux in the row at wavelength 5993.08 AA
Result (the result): 3.707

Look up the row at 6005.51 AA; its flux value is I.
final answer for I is 3.092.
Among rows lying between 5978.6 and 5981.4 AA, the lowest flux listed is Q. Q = 2.789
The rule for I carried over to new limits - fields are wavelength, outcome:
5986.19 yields 3.079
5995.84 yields 3.719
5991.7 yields 3.086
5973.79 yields 3.01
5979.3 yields 2.789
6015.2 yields 3.694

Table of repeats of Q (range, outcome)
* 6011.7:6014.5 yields 3.308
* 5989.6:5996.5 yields 2.874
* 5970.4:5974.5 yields 3.01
